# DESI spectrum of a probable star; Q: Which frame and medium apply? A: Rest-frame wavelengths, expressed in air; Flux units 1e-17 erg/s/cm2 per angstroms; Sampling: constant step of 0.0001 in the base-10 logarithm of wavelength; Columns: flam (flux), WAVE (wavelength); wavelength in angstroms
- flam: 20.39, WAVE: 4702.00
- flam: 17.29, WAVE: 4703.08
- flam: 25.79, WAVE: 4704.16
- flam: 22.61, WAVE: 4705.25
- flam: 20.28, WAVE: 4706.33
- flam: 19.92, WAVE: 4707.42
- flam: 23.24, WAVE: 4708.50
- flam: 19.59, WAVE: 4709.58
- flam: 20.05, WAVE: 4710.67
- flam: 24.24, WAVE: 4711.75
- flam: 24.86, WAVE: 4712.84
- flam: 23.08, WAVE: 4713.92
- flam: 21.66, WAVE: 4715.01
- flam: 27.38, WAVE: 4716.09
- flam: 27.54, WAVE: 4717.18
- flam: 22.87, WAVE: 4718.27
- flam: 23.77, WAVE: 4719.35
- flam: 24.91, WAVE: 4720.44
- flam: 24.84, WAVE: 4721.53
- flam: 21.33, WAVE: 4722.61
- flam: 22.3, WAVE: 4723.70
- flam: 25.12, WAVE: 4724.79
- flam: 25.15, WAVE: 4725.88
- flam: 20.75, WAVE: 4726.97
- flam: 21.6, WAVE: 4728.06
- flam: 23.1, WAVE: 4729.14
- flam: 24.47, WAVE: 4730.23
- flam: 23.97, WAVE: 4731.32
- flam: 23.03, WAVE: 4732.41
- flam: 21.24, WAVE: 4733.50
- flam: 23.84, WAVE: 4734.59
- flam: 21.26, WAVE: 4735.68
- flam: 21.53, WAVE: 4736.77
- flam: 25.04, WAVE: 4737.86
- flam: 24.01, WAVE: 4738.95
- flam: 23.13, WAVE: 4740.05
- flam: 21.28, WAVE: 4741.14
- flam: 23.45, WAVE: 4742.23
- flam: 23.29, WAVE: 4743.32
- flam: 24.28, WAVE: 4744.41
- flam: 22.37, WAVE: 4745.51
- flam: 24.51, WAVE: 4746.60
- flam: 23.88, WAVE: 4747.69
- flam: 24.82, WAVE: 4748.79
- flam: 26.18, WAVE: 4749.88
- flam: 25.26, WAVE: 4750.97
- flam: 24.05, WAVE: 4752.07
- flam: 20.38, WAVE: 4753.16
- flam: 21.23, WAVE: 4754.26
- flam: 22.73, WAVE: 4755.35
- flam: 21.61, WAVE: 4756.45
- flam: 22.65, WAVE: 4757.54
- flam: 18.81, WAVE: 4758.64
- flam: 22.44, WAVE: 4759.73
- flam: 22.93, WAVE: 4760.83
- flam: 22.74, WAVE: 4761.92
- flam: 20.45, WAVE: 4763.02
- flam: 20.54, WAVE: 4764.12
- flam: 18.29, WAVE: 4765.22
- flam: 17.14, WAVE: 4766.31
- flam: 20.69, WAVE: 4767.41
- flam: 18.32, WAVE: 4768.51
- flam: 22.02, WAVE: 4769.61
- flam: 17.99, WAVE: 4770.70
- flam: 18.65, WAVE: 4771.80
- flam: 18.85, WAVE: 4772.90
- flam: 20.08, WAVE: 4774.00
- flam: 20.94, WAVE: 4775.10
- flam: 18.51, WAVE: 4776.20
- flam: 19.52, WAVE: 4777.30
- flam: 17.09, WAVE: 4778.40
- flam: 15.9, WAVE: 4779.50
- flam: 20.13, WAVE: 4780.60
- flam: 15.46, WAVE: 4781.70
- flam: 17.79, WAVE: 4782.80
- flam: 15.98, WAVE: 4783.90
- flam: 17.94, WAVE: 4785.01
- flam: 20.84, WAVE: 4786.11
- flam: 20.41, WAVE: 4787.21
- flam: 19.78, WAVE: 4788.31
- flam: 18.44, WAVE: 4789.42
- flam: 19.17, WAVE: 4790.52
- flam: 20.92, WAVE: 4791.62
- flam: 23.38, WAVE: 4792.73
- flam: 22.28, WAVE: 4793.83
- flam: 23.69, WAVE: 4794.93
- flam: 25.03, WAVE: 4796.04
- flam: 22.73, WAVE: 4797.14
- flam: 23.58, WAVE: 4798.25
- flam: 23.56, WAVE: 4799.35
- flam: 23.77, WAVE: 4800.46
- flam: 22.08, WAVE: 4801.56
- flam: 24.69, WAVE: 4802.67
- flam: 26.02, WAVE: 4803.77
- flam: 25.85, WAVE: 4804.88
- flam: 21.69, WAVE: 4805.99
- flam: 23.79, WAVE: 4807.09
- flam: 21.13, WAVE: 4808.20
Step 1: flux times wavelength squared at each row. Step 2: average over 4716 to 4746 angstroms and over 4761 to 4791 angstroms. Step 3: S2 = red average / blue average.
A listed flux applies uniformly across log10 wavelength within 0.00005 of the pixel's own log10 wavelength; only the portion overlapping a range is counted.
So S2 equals 0.8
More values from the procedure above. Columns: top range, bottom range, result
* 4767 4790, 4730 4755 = 0.82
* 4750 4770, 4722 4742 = 0.94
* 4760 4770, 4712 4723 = 0.86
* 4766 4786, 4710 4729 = 0.81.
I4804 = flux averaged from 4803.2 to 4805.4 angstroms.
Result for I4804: 25.9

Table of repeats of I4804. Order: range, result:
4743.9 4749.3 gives 23.9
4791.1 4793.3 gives 22.1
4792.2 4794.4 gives 22.9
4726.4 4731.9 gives 22.8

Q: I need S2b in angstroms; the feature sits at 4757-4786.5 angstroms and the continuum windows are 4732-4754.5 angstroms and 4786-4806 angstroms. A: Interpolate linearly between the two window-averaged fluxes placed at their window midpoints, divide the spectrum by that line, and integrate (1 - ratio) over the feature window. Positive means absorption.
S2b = 4.6 angstroms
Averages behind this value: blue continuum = 23.3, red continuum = 22.6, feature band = 19.3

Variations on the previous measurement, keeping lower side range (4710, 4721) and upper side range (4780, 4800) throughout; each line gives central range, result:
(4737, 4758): -0.76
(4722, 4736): 0.28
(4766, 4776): 0.95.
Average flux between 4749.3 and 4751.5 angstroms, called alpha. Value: 25.8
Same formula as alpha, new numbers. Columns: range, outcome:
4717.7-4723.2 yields 23.6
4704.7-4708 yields 20.9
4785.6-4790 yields 19.9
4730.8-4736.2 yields 22.7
